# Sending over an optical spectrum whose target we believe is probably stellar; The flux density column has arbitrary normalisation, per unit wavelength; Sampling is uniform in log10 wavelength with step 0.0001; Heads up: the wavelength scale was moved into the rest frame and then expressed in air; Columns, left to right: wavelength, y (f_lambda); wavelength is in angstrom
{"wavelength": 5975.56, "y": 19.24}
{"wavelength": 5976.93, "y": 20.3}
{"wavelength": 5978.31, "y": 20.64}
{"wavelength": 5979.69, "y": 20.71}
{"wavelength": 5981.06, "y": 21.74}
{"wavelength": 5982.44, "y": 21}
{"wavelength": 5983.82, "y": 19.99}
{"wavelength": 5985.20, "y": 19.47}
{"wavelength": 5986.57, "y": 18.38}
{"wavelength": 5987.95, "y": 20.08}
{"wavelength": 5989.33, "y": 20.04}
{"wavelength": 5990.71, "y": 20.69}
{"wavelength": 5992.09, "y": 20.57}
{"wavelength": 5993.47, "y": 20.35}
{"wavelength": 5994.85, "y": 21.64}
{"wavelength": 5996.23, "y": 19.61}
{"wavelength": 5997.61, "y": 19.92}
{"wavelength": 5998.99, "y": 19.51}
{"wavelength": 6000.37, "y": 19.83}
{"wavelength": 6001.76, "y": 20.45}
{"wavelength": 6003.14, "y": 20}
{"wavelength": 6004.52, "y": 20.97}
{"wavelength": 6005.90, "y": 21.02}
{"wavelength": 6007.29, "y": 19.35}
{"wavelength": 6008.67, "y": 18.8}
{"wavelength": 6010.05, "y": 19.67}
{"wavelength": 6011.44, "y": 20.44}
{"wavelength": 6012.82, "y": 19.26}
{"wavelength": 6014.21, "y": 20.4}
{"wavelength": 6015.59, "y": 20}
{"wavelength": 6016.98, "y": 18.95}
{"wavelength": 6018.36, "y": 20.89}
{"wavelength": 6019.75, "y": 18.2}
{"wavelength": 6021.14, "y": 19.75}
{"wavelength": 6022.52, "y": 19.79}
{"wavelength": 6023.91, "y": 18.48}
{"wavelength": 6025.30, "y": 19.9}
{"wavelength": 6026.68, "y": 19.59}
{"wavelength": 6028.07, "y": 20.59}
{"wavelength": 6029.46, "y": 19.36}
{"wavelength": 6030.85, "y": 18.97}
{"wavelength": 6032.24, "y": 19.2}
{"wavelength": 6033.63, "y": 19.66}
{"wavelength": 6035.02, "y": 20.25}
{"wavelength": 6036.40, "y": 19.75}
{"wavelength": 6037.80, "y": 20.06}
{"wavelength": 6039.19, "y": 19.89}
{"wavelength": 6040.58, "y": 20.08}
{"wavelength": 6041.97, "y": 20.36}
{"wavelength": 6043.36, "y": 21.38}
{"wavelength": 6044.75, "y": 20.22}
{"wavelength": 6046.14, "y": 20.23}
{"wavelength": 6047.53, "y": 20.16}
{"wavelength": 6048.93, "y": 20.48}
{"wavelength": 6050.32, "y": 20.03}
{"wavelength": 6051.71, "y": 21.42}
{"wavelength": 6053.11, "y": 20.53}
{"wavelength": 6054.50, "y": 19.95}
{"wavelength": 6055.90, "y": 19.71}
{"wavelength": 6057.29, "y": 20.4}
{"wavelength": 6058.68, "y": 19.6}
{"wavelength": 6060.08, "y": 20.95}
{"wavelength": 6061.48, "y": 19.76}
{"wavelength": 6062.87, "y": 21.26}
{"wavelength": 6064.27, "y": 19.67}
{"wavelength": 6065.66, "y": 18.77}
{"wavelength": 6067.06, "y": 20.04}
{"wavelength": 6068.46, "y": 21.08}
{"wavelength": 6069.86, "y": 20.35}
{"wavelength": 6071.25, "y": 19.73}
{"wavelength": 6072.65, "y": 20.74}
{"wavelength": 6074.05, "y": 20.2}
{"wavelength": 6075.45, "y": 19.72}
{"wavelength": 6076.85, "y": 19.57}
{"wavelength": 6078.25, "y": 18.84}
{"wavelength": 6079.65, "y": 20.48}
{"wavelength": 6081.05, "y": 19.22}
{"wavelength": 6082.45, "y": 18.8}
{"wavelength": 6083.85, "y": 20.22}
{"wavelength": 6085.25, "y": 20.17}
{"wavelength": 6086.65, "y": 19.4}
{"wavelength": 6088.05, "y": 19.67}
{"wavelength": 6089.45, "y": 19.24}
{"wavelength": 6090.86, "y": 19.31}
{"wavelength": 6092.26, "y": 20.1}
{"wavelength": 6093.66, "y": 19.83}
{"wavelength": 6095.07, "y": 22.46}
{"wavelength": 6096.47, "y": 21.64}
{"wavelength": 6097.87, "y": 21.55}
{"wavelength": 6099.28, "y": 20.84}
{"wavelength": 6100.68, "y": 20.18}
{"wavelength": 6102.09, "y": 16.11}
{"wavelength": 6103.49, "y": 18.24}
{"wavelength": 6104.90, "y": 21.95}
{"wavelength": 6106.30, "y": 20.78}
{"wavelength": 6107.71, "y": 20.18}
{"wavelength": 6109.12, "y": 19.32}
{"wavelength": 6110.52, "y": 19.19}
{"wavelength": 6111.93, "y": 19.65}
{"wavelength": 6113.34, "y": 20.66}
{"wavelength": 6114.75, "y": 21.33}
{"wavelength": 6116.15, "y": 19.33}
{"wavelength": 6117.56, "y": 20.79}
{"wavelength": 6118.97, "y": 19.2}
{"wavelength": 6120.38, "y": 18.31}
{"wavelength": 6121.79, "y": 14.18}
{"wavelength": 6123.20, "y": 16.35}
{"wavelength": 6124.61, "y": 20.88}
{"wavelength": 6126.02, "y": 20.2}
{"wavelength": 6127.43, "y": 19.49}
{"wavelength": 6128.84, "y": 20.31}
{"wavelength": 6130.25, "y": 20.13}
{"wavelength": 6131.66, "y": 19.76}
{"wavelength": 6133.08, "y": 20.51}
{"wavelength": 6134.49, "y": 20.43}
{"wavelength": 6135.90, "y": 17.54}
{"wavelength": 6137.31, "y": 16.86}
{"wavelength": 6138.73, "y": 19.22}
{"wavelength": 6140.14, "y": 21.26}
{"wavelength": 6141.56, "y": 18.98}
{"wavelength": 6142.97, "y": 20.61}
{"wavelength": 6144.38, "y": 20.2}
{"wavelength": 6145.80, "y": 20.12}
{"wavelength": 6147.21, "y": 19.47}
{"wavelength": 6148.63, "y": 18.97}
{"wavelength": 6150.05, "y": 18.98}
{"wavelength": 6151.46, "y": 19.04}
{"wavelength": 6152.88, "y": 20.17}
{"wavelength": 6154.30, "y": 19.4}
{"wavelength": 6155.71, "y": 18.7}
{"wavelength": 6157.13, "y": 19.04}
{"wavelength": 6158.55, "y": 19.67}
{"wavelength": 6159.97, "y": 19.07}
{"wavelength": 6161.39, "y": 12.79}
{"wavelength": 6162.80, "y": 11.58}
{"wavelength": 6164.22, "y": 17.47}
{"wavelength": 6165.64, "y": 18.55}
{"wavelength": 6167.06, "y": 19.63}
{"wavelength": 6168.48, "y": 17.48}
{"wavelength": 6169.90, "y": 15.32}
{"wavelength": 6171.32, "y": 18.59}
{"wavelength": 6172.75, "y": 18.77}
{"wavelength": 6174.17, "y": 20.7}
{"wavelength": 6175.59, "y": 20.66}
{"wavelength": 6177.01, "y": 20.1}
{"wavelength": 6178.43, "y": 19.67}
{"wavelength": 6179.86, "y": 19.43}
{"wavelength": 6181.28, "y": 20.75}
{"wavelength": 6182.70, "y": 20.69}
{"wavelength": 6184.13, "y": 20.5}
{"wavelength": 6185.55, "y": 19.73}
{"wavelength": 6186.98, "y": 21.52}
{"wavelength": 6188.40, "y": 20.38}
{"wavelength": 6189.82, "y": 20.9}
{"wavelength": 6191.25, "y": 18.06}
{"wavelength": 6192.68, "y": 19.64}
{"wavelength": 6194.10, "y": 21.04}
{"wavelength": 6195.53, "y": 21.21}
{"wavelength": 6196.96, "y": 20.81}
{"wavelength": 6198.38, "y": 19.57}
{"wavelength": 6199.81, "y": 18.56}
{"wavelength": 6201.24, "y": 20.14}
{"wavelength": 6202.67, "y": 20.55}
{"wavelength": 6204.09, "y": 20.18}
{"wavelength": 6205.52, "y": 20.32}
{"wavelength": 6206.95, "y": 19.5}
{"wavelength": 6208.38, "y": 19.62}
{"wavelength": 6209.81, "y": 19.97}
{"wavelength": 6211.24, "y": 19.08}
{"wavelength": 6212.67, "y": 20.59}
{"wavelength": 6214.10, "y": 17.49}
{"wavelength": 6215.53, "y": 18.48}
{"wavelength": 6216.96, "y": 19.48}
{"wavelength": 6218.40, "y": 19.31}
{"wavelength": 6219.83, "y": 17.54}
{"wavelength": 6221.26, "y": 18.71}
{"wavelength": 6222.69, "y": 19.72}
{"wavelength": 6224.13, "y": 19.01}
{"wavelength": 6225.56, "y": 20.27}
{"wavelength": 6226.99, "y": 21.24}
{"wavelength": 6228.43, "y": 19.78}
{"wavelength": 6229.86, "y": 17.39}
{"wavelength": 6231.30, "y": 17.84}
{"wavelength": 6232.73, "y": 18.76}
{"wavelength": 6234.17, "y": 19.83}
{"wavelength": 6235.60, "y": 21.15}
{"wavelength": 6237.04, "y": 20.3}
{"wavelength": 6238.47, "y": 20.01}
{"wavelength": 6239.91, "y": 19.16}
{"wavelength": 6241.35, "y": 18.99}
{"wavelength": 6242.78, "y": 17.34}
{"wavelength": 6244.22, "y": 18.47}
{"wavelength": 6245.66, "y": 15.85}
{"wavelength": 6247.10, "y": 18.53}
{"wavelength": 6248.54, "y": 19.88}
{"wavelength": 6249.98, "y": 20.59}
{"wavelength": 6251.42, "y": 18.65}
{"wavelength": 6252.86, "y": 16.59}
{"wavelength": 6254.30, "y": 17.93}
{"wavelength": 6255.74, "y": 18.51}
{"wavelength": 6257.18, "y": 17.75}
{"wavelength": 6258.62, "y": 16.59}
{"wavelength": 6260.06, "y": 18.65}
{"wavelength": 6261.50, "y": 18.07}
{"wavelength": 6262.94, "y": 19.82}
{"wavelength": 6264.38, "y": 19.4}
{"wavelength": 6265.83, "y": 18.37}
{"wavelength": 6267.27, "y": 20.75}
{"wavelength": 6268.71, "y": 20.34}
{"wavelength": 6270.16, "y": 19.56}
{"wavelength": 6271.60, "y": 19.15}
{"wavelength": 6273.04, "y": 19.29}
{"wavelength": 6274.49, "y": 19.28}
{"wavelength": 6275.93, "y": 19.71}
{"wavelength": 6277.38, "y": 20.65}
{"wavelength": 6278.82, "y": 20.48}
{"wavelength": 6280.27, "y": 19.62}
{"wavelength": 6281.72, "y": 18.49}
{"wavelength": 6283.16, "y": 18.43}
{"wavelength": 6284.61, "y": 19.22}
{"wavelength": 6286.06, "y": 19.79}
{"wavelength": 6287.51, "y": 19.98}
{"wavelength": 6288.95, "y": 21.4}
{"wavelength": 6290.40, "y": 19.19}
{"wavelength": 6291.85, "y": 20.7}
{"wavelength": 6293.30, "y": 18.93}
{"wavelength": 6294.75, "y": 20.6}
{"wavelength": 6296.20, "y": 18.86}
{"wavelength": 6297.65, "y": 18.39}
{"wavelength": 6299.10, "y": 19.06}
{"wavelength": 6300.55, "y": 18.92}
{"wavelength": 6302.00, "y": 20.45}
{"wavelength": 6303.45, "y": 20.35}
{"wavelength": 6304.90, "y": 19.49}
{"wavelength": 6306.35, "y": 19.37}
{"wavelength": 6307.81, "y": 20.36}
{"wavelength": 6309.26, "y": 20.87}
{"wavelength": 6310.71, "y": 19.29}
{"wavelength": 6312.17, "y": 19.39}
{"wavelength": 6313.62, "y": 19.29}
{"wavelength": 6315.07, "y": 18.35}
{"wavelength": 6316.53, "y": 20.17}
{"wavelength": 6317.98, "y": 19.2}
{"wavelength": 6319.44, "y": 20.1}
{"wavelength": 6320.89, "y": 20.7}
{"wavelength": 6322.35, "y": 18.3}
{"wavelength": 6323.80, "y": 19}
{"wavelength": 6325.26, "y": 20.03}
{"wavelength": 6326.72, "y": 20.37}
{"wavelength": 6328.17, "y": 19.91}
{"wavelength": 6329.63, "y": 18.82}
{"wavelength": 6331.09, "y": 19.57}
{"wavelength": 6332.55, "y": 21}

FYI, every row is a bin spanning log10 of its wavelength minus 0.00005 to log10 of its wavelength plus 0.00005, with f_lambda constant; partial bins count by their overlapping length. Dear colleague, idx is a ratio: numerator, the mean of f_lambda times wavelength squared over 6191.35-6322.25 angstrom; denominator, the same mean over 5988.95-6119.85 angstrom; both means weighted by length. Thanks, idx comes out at 1.03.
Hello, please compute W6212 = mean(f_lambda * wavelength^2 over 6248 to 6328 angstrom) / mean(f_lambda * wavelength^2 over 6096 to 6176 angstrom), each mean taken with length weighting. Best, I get 1.1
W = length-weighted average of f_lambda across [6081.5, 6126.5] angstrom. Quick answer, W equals 19.7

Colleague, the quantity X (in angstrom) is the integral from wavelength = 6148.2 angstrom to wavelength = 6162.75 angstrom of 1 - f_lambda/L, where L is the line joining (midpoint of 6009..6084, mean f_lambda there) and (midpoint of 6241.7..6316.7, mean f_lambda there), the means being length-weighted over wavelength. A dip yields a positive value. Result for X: 1.0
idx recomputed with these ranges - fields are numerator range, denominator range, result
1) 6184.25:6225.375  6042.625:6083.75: 1.03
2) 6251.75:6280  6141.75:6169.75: 1.07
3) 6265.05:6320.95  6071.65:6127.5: 1.06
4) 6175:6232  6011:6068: 1.04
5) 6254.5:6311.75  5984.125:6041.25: 1.07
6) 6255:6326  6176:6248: 1.02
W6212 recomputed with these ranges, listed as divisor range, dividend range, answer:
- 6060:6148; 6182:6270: 1.02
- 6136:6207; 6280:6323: 1.06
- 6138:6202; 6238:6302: 1.02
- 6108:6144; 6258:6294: 1.05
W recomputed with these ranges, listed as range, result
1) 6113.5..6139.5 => 19.2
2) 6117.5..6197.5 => 19.2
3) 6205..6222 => 19.2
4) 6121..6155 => 19.3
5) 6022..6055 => 20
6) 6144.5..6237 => 19.3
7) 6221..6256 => 19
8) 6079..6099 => 20.2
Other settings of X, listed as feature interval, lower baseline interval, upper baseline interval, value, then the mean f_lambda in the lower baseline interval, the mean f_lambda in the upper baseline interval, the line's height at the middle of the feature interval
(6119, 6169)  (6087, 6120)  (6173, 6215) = 3.2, 20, 20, 20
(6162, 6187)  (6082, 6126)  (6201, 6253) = 0.7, 19.7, 19.2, 19.4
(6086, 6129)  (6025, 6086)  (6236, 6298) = 0.3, 20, 19.1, 19.8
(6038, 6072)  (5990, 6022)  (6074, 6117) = -0.5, 20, 19.9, 20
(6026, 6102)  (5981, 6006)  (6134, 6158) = -1.0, 20.2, 19.3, 19.8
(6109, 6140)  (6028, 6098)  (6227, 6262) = 0.5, 20.1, 18.7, 19.6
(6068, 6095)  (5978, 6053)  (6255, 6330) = 0.0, 20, 19.5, 19.9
